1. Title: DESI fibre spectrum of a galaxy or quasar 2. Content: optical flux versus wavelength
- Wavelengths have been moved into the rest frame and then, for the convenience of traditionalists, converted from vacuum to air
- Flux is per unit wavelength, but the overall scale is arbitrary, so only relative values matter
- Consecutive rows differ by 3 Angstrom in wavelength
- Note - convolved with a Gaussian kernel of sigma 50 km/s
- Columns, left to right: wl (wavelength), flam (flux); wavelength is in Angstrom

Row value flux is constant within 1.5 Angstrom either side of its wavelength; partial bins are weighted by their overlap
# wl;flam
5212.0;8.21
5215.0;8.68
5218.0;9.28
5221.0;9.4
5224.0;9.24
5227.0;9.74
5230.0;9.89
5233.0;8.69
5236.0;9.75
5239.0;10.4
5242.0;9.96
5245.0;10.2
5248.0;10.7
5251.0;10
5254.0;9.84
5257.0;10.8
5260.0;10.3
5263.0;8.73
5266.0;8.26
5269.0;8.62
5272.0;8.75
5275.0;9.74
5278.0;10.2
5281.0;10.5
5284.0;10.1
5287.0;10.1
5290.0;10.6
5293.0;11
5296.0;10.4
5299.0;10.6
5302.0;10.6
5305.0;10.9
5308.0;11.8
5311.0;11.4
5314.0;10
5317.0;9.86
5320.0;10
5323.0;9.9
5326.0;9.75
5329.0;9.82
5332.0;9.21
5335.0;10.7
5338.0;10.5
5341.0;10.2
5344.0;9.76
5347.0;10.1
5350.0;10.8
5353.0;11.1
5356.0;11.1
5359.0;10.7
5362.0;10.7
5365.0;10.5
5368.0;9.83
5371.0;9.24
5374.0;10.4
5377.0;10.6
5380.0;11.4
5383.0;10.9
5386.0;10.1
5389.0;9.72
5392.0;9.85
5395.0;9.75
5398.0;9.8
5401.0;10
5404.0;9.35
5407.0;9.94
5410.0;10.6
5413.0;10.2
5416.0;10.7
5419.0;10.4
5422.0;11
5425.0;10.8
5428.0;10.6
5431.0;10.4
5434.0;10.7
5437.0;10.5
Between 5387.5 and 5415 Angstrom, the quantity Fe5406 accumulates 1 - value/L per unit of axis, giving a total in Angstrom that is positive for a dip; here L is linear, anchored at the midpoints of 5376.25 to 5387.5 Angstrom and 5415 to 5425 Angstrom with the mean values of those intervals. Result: 2.1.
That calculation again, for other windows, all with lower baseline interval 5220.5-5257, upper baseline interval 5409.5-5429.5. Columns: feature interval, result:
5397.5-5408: 0.8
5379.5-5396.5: 0.4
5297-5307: -0.6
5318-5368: 0.1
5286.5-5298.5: -0.6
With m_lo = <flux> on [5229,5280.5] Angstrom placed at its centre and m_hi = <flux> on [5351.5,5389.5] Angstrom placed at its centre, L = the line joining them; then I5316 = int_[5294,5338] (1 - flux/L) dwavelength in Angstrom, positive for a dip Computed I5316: -1.04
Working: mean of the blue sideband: 9.71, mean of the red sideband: 10.5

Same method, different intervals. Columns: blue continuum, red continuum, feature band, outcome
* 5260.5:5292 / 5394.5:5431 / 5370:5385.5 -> -0.63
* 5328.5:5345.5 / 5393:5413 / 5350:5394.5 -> -2.02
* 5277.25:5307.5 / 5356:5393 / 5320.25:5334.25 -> 0.96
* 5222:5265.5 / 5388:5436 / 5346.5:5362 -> -1.06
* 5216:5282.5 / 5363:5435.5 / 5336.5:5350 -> -0.21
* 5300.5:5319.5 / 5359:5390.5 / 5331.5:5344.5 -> 0.49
